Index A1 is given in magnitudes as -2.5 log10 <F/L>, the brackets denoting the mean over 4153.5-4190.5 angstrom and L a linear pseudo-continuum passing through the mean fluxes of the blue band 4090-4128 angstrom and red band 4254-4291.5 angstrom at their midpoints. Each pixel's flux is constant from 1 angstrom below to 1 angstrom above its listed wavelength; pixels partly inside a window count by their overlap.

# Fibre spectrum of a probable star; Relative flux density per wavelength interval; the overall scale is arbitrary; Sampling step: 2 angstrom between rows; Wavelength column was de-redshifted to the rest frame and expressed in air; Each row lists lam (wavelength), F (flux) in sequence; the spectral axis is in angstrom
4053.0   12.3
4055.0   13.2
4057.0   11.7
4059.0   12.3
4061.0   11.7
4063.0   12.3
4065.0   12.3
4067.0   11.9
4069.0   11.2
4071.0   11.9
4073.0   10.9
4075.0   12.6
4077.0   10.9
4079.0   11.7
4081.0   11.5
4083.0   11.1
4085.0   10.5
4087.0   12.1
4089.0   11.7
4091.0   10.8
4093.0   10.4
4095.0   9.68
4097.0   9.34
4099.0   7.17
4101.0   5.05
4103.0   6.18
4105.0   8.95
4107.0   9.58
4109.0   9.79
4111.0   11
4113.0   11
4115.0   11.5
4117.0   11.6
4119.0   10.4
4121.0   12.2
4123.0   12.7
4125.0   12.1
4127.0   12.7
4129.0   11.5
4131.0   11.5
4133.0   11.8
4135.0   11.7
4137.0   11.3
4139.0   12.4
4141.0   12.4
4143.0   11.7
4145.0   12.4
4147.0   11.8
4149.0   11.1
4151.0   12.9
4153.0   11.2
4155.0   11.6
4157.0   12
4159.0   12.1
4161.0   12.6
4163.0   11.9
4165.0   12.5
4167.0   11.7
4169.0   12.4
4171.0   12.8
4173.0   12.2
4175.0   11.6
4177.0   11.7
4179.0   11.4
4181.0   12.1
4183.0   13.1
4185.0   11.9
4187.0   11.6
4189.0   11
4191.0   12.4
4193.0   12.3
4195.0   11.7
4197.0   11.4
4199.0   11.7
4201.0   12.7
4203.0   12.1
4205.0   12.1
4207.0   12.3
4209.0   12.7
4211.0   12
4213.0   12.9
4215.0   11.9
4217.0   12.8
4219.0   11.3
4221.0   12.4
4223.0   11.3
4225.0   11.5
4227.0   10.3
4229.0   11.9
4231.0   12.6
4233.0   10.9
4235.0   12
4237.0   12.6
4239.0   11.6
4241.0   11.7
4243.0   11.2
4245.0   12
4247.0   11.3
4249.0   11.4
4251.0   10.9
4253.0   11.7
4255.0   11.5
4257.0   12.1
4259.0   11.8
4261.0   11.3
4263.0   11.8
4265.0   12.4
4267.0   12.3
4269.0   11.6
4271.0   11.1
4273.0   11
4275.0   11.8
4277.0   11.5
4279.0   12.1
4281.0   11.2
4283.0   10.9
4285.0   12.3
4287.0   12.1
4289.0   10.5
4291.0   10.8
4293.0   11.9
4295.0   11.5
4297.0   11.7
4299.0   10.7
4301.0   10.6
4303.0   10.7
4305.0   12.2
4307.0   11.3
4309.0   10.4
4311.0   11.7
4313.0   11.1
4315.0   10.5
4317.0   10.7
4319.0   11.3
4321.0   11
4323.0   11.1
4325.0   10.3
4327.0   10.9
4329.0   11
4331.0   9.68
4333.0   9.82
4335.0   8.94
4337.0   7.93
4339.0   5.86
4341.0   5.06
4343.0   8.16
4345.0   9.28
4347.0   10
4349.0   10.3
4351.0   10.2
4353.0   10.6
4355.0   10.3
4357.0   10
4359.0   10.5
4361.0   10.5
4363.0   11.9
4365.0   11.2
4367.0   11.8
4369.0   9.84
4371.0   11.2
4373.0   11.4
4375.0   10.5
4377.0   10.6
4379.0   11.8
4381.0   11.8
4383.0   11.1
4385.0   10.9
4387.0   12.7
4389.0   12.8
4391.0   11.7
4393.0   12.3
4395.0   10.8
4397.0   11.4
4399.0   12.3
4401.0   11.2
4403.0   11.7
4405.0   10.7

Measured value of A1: -0.13 mag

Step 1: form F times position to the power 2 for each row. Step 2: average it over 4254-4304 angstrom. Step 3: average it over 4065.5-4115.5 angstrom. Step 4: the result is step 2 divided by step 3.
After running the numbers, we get 1.22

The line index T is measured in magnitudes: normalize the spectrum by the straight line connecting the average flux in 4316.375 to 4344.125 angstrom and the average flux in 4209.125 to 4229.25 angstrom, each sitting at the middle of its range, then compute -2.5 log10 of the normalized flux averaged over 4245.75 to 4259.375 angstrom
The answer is -0.04 mag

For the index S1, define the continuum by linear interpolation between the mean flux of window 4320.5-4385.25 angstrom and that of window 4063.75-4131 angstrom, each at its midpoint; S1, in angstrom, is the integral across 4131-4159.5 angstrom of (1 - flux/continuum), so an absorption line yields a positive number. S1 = -3.3 angstrom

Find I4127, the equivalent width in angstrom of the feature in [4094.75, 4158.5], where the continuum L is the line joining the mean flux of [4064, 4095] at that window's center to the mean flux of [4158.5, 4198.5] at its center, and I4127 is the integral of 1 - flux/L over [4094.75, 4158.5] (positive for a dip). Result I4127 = 4.3 angstrom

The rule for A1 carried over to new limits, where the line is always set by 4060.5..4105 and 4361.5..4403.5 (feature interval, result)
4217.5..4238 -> -0.069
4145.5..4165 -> -0.114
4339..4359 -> 0.228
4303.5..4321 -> 0.011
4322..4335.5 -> 0.100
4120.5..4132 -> -0.138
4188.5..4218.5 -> -0.116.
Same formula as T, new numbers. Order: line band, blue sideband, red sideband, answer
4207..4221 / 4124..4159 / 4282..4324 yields -0.06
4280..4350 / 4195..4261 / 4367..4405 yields 0.12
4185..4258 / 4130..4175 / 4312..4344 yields -0.07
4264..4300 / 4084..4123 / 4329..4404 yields -0.12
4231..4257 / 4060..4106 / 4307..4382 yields -0.13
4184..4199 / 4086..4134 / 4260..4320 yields -0.09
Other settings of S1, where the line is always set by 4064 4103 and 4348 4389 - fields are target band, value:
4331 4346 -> 4.07 angstrom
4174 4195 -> -2.33 angstrom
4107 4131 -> -1.83 angstrom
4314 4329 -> 0.12 angstrom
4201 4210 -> -1.34 angstrom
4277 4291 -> -0.77 angstrom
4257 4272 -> -1.30 angstrom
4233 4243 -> -0.92 angstrom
